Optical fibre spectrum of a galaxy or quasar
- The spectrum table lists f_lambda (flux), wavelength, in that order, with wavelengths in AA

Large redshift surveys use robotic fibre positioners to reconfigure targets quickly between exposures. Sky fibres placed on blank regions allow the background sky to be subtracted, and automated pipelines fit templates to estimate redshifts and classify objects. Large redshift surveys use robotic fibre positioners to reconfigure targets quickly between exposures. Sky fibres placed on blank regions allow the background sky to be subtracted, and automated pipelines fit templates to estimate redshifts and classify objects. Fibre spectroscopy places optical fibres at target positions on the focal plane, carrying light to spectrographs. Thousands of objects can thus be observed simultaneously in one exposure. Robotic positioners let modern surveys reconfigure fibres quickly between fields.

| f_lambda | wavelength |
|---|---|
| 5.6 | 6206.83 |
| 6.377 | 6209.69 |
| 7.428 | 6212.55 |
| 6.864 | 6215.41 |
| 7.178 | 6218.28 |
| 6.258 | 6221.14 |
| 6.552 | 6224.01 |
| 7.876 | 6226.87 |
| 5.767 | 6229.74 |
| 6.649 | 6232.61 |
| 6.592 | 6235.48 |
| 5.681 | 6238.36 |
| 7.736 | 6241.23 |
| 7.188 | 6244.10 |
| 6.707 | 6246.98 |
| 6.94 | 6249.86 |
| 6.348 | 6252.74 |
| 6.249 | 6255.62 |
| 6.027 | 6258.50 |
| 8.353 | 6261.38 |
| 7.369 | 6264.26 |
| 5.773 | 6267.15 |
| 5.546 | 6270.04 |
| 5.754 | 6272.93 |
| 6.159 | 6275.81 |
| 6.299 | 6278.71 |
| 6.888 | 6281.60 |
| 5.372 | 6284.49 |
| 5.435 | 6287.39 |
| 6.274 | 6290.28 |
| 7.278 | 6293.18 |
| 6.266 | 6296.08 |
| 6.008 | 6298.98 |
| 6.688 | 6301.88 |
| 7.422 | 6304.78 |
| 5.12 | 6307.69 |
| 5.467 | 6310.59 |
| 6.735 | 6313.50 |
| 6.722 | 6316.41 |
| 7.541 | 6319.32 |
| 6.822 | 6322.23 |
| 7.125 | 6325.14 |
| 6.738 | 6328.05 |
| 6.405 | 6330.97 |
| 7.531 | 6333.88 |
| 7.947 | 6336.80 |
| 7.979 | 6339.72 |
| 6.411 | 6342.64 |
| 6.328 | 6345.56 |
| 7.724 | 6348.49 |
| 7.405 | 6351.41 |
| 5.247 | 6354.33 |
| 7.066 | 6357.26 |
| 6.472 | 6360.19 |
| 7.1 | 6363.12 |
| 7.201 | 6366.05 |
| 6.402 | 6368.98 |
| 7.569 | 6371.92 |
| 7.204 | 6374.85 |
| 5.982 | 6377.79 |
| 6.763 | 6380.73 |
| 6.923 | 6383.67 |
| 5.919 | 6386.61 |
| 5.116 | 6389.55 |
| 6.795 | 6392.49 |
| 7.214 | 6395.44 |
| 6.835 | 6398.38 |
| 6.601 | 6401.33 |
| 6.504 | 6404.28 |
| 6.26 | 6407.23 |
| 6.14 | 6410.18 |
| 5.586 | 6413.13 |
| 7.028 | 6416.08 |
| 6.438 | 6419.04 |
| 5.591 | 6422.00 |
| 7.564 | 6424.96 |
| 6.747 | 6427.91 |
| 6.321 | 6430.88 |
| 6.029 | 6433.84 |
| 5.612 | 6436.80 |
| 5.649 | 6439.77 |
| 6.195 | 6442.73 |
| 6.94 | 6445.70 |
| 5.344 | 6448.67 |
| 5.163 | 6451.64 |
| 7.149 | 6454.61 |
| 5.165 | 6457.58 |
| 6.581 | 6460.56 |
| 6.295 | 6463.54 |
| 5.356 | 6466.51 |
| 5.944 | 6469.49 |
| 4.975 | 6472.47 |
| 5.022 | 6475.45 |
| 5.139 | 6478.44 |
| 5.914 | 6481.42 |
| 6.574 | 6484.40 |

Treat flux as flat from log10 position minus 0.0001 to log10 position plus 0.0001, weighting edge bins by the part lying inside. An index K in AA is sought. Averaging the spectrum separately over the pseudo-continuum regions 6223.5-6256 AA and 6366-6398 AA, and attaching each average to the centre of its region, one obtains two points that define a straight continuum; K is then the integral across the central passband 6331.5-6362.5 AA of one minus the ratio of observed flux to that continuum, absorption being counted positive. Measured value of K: -1.6 AA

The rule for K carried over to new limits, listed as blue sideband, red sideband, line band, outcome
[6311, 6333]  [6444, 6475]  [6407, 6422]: -0.1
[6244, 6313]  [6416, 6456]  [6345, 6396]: -3.2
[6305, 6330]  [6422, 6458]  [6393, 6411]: -0.9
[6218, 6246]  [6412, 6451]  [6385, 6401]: -0.2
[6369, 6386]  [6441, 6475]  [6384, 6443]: 0.6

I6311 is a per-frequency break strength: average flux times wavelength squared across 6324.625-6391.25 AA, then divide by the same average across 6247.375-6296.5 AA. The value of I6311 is 1.10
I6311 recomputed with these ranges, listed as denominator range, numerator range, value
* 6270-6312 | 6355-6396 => 1.11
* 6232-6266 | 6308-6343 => 1.04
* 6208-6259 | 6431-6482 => 0.93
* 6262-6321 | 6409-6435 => 1.05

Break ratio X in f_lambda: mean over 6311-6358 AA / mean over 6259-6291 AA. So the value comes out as 1.11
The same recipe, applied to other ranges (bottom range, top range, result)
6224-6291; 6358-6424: 1.01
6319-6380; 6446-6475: 0.83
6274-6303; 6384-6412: 1.02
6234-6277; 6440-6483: 0.88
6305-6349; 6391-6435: 0.95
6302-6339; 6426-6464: 0.90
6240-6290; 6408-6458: 0.96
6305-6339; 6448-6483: 0.84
